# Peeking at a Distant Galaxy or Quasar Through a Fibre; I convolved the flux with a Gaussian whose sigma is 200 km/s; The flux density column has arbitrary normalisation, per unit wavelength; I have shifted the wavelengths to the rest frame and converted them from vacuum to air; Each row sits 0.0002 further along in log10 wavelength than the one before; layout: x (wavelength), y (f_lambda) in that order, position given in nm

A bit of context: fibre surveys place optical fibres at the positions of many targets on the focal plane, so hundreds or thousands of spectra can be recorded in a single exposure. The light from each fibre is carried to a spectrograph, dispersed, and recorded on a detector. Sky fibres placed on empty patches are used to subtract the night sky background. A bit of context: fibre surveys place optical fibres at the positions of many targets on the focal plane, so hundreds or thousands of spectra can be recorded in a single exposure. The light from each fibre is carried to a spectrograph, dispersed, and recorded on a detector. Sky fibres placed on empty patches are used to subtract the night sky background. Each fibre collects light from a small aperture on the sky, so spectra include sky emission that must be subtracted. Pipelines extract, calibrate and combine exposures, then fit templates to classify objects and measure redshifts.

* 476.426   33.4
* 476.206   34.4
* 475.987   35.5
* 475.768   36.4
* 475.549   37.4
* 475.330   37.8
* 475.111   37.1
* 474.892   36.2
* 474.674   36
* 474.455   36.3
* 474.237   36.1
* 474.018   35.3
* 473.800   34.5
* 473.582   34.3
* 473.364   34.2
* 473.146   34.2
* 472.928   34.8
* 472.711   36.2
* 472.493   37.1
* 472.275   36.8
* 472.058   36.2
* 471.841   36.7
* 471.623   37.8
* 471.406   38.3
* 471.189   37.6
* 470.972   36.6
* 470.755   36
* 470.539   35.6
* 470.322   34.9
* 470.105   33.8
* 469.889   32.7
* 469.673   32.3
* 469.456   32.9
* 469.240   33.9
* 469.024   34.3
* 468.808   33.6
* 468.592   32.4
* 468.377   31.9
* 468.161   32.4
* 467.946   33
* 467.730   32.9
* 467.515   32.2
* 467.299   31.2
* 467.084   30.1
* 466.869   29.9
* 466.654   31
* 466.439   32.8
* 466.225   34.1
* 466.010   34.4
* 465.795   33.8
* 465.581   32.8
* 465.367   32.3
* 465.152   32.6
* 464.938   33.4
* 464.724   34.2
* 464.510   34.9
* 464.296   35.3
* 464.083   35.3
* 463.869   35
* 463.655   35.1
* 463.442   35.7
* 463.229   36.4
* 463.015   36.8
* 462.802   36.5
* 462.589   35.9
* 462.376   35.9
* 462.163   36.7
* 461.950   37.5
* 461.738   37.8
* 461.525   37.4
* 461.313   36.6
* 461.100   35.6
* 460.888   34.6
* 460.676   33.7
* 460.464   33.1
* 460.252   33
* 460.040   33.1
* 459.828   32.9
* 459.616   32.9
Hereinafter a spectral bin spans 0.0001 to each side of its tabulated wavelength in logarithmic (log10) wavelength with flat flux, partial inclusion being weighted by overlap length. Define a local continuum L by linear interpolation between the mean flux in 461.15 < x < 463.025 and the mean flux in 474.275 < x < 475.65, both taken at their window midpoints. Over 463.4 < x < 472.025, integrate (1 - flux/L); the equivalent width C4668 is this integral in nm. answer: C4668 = 0.67 nm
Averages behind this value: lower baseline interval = 36.8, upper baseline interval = 36.8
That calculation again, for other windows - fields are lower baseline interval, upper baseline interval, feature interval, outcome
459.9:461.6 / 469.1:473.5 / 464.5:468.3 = 0.26 nm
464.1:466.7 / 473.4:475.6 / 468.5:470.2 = 0.07 nm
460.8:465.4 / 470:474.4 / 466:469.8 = 0.35 nm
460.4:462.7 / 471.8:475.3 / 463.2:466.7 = 0.18 nm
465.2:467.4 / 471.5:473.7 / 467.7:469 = 0.02 nm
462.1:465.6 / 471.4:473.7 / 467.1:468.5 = 0.13 nm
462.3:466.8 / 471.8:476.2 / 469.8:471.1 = 0.01 nm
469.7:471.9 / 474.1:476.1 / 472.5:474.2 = 0.06 nm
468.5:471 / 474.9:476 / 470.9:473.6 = -0.08 nm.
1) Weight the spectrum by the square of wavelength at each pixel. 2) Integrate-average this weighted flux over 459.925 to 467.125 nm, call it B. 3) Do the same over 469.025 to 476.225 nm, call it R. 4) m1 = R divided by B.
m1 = 1.1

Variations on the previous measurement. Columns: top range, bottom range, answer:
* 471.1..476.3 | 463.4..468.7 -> 1.13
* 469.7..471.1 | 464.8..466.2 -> 1.07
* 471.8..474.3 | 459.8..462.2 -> 1.06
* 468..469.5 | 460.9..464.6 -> 0.94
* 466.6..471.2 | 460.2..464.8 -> 0.96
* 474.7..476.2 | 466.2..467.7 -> 1.20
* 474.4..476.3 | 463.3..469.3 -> 1.14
